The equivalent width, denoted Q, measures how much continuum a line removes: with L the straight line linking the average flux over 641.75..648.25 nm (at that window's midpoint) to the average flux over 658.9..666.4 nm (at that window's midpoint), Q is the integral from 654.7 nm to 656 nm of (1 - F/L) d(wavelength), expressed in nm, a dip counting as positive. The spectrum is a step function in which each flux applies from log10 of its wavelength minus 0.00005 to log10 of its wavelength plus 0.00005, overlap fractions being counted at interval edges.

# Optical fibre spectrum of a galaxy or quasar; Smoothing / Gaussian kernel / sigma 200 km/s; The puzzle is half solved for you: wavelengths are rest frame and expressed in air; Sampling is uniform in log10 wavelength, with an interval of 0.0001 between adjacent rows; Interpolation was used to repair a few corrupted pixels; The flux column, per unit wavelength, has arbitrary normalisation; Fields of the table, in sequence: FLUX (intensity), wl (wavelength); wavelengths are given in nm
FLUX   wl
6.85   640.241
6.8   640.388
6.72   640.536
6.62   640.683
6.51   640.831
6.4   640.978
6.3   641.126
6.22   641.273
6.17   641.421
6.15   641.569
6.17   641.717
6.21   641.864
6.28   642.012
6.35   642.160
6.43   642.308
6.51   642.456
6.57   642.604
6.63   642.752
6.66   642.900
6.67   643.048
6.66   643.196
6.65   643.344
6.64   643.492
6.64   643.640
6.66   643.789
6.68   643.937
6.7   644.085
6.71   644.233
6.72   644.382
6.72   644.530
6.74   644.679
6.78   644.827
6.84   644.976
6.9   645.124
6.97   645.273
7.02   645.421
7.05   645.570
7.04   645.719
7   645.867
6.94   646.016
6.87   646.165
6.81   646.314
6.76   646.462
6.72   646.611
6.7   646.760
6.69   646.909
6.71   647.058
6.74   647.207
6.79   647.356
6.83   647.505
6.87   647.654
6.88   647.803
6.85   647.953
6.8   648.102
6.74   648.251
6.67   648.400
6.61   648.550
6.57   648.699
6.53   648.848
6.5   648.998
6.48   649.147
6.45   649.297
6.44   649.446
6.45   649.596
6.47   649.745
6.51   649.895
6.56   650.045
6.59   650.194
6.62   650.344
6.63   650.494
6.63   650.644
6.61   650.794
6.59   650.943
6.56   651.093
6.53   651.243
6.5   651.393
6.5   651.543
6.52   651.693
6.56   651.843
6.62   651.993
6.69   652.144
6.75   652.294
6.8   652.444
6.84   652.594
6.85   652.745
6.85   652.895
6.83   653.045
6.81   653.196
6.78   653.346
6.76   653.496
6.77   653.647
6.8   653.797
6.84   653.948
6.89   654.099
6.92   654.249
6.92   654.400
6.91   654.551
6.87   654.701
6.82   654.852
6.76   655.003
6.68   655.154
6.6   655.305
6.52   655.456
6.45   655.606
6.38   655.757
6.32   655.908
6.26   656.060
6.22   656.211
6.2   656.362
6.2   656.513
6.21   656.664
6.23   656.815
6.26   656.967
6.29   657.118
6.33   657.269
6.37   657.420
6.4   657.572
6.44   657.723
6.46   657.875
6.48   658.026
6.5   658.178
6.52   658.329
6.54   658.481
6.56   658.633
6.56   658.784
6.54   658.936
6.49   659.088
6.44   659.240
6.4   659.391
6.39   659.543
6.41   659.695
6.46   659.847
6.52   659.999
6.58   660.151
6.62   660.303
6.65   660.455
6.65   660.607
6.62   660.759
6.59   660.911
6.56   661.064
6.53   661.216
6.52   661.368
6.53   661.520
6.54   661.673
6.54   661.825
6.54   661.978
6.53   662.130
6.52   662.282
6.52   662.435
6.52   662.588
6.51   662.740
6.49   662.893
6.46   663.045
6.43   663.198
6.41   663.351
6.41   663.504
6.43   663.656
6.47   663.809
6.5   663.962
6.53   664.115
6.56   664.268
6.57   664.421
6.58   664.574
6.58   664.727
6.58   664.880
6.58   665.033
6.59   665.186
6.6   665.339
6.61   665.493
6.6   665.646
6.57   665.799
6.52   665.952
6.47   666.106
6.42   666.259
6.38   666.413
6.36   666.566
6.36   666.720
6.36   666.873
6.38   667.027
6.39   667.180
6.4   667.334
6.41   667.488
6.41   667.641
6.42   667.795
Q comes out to 0.01 nm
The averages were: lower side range 6.73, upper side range 6.52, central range 6.58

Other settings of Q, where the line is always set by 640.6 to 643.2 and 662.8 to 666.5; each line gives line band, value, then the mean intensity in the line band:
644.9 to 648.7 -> -0.232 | 6.83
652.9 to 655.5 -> -0.133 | 6.8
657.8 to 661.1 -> -0.017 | 6.52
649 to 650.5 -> -0.015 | 6.51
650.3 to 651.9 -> -0.028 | 6.57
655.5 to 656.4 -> 0.022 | 6.32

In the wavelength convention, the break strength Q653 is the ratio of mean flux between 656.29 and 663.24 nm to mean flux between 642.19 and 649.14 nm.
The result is 0.96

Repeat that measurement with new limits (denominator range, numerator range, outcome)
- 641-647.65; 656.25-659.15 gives 0.96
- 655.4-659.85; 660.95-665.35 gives 1.02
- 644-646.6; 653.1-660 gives 0.95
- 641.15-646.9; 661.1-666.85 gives 0.98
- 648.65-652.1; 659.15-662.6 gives 1.00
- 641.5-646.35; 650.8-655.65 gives 1.01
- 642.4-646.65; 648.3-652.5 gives 0.97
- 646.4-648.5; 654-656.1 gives 0.99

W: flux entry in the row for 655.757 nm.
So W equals 6.38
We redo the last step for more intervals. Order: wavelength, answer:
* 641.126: 6.3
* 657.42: 6.37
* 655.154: 6.68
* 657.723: 6.44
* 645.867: 7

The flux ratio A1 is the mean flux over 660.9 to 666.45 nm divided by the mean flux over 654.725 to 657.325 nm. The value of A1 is 1.0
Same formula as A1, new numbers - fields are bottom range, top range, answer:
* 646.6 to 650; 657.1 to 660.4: 0.97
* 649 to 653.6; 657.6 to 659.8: 0.98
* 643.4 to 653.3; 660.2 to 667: 0.97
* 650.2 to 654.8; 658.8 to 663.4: 0.97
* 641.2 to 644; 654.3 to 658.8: 1.00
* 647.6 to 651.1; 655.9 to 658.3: 0.96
